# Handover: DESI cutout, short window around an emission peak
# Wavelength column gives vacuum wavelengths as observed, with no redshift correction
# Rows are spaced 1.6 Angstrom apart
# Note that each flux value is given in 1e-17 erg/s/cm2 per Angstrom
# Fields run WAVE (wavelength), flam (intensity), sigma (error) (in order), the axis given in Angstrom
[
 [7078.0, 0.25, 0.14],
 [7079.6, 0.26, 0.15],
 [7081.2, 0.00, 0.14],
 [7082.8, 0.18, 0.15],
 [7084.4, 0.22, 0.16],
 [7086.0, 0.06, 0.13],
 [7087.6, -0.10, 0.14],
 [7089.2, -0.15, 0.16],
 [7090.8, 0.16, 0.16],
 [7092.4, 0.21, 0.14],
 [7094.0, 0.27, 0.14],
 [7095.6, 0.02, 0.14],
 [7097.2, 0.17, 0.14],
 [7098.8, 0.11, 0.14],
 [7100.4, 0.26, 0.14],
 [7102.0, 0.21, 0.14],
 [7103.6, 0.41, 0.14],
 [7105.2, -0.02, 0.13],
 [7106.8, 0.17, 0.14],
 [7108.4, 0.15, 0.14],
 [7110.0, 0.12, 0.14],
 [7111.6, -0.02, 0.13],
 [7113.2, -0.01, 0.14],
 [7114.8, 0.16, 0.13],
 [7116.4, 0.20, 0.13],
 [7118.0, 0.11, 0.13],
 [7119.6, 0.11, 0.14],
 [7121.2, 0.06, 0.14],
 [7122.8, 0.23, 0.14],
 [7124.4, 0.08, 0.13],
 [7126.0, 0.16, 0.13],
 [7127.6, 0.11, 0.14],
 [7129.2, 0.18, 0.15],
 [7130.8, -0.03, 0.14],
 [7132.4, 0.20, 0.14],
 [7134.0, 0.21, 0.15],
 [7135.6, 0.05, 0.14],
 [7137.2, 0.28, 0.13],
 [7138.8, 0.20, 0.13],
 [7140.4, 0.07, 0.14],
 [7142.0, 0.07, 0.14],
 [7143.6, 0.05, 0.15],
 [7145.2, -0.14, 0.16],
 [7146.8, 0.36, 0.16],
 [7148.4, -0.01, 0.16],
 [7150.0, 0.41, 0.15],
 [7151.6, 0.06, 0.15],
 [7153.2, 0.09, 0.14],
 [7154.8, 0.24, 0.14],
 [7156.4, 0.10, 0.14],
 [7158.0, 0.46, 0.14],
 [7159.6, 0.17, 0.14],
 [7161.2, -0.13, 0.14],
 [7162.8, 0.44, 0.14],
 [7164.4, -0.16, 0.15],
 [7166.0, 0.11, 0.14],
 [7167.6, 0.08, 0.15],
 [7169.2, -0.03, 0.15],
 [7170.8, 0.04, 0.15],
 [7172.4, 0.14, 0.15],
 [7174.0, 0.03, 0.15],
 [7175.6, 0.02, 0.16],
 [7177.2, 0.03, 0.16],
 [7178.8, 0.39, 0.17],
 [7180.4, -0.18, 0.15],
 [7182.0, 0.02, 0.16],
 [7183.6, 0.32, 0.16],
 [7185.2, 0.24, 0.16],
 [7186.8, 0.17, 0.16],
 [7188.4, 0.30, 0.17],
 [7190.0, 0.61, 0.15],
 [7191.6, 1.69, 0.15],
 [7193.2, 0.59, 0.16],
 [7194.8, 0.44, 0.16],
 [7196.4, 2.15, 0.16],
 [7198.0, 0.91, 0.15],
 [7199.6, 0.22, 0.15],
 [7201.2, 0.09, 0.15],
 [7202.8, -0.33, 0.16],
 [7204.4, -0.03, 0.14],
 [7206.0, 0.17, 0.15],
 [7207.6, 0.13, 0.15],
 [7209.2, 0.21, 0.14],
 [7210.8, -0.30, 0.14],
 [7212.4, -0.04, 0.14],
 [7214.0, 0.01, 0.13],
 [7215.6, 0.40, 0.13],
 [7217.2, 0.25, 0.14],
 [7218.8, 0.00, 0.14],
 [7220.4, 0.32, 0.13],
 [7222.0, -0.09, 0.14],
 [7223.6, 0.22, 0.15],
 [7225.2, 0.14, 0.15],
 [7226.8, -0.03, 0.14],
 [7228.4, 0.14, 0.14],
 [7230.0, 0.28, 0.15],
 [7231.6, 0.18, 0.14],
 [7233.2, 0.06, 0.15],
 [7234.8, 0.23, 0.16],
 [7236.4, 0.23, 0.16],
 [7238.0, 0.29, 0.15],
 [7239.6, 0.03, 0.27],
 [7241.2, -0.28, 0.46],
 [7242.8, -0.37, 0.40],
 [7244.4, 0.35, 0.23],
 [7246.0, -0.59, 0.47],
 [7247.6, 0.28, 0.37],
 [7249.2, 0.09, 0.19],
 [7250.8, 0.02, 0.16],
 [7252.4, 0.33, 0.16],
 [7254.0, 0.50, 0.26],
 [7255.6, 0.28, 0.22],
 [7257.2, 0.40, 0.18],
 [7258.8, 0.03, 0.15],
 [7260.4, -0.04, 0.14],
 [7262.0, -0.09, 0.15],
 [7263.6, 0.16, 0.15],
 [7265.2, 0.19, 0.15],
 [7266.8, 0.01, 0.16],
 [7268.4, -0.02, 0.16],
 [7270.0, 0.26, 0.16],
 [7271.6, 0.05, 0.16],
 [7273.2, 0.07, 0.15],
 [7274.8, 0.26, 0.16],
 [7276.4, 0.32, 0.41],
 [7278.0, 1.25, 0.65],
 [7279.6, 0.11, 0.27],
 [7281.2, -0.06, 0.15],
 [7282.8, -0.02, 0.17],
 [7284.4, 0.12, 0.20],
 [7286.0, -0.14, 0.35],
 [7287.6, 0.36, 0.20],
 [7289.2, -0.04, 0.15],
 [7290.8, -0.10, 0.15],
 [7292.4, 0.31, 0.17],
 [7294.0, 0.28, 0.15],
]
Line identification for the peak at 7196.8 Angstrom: [O II] 3727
